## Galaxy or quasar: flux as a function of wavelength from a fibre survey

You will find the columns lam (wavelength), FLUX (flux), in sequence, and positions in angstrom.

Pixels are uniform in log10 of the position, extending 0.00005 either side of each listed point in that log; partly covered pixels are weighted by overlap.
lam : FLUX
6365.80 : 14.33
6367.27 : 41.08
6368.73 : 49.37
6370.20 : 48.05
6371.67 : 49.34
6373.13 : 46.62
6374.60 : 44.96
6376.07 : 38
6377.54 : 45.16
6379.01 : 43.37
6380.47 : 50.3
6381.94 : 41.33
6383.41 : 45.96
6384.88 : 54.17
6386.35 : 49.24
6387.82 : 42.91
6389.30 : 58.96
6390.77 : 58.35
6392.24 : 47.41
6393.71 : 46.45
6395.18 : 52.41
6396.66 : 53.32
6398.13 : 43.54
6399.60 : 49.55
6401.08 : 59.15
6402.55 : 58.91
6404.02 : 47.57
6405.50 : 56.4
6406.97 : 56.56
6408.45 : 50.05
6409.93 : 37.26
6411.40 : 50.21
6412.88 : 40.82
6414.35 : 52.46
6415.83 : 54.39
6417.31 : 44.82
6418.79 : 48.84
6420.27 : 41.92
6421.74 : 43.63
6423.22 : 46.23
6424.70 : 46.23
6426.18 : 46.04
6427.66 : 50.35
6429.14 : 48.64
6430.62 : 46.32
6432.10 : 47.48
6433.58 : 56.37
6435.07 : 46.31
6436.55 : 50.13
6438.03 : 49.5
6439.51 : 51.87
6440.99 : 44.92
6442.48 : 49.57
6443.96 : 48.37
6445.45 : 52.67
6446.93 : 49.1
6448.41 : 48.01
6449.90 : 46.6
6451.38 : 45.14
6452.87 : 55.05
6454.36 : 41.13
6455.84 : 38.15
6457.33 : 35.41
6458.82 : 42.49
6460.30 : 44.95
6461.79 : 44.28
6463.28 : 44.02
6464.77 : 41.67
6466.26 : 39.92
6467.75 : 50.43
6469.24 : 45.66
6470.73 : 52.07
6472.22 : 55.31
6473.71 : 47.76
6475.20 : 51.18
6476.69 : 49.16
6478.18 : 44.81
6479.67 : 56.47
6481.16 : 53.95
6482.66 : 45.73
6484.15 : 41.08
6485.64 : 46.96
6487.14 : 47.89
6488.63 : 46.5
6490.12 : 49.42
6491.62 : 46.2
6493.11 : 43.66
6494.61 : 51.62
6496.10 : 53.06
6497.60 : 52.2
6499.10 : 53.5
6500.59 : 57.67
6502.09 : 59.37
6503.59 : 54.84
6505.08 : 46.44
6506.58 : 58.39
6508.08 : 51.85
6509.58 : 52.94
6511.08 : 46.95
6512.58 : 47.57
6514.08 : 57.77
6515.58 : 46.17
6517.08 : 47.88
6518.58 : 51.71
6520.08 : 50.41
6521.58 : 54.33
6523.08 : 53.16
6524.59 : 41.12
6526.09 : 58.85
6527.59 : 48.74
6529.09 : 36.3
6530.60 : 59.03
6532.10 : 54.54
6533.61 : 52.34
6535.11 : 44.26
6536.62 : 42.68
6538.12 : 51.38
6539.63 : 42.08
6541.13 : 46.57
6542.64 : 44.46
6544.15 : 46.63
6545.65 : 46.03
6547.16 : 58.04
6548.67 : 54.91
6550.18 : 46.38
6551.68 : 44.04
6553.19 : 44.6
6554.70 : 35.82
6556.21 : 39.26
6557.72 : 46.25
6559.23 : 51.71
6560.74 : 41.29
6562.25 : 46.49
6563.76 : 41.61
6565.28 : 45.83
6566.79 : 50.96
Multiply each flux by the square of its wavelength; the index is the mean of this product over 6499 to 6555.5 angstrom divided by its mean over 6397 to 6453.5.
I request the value 1.0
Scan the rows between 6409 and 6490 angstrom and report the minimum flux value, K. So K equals 35.41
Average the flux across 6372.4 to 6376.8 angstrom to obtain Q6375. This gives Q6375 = 43.2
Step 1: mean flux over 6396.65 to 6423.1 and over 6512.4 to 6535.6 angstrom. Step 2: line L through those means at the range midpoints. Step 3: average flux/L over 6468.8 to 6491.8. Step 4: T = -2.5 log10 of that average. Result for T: 0.02 mag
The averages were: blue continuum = 49.2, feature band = 48.9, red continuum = 50.4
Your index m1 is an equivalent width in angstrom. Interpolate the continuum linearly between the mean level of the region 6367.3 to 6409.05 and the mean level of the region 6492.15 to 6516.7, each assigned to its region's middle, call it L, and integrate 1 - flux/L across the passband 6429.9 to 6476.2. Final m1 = 3.4 angstrom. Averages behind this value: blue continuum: 49.4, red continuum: 52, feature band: 47.2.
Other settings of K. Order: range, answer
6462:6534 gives 36.3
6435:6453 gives 44.92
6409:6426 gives 37.26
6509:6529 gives 41.12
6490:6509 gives 43.66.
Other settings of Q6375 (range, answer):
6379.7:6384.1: 45.9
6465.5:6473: 48.6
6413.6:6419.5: 50.1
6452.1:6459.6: 42.5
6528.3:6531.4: 47.8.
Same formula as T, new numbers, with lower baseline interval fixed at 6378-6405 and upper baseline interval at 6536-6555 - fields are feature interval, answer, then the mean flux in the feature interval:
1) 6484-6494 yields 0.04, 46.3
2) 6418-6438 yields 0.04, 47.6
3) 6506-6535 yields -0.08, 50.9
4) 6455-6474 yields 0.09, 44.7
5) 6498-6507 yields -0.15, 54.8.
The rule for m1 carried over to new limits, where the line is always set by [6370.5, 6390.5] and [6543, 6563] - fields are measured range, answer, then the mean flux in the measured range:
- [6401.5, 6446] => -1.8 angstrom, 48.9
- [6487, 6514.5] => -2.9 angstrom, 51.5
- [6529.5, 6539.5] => -0.7 angstrom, 49.6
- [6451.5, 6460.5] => 0.8 angstrom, 42.9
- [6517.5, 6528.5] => -1.1 angstrom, 50.9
